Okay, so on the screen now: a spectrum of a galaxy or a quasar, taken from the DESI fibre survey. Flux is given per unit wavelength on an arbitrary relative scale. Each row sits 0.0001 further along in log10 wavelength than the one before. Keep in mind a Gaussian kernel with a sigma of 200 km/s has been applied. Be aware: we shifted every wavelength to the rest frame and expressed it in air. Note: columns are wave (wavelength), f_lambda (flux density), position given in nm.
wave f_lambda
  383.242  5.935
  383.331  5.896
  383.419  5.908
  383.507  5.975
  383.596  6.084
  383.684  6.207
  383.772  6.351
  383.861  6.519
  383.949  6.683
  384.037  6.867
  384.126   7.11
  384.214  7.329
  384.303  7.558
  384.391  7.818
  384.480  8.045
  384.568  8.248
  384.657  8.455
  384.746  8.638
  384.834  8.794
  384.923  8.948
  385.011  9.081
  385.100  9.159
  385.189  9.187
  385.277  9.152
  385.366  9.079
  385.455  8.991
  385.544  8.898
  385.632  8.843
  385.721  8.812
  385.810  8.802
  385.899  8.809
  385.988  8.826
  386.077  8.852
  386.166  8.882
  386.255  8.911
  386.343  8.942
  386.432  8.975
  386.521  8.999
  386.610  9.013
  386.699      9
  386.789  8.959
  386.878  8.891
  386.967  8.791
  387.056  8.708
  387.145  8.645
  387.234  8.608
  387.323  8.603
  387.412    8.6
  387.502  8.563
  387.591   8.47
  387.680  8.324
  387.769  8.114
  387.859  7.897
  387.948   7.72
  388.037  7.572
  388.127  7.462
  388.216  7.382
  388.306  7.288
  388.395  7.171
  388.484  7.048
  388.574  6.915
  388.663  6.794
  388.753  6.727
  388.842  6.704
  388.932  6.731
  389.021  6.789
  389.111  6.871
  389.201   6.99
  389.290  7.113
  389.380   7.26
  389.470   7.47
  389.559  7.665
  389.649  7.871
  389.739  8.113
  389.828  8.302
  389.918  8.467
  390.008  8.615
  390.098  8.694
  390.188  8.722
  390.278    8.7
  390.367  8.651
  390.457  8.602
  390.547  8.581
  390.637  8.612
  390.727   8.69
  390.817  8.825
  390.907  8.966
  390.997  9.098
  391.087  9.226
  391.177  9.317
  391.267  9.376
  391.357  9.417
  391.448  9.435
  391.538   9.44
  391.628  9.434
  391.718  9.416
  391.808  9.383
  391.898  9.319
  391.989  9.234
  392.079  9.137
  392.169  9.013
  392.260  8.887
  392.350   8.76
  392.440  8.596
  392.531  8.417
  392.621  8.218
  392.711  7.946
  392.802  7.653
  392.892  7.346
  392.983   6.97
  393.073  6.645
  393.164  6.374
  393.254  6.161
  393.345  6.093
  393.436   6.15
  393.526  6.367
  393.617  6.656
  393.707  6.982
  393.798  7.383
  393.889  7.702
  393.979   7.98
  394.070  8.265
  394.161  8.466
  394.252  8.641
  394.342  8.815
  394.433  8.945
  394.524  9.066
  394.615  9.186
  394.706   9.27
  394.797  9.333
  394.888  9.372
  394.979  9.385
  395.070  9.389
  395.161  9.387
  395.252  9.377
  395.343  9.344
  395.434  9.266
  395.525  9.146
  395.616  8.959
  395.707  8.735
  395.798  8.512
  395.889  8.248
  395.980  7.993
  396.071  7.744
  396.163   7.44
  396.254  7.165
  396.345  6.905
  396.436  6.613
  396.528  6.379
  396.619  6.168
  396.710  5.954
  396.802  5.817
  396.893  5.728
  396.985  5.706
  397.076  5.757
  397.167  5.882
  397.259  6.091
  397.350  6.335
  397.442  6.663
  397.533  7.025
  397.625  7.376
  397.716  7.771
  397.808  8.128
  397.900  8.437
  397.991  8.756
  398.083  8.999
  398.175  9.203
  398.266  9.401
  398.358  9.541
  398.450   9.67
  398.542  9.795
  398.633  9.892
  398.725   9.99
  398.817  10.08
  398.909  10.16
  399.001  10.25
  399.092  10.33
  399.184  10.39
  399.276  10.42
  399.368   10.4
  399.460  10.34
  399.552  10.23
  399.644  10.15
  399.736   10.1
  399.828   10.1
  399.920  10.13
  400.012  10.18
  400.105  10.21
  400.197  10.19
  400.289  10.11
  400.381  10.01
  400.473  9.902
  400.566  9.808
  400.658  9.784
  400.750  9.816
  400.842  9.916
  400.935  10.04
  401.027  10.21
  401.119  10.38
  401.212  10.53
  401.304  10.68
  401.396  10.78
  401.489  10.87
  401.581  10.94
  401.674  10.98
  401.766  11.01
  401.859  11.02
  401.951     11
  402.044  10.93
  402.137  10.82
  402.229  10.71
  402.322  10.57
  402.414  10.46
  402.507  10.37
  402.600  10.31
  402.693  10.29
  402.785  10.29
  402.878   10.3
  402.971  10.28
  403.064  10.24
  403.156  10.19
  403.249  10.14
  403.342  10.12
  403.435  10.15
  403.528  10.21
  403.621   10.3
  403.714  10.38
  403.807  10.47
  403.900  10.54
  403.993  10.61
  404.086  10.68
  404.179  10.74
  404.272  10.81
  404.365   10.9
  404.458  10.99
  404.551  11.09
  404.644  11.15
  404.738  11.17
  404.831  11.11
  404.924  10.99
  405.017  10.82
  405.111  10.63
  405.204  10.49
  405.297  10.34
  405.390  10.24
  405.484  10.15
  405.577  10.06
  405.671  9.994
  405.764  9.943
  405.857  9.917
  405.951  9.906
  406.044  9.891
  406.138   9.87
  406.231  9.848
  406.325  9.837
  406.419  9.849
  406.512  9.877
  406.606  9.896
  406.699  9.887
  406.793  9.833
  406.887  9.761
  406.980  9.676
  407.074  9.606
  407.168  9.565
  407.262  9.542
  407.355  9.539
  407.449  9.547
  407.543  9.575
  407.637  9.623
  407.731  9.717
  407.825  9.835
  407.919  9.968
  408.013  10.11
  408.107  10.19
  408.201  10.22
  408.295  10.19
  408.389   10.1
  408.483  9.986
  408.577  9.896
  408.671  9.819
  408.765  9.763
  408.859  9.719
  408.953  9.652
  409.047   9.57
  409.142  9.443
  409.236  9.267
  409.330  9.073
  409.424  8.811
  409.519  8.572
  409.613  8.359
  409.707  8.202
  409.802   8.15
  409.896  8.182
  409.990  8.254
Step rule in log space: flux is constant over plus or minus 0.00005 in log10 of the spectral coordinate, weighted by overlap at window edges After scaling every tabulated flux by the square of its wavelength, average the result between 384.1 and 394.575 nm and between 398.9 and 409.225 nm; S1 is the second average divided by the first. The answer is 1.34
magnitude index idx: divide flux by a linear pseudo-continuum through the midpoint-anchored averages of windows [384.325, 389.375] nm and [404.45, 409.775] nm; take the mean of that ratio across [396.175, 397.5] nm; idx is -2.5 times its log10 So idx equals 0.400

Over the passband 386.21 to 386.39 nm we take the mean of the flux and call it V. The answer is 8.97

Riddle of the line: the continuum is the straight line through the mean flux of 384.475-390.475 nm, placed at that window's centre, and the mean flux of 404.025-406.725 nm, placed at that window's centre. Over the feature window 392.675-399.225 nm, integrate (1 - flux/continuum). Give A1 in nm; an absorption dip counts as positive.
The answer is 0.87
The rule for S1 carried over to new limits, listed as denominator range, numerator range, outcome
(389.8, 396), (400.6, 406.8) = 1.29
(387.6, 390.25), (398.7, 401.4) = 1.42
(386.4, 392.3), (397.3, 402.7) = 1.25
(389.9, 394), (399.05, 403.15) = 1.31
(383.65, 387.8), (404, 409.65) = 1.32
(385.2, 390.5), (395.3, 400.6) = 1.11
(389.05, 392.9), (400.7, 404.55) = 1.30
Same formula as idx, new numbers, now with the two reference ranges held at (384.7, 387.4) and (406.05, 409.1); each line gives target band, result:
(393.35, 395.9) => 0.10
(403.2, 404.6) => -0.10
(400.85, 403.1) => -0.11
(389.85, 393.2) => 0.06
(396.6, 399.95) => 0.10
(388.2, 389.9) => 0.24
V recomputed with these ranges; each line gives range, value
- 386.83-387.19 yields 8.77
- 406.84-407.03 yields 9.73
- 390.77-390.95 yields 8.89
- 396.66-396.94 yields 5.83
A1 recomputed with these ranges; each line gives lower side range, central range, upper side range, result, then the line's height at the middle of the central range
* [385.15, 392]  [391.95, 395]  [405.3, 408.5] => 0.27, 8.81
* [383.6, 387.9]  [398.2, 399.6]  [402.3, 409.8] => -0.09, 9.46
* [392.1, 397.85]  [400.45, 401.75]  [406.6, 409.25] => -0.25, 8.69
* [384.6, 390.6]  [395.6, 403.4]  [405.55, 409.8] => -0.13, 9.09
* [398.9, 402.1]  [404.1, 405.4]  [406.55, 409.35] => -0.11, 10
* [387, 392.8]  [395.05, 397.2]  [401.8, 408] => 0.36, 9.1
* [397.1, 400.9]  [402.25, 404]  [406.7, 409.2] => -0.15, 9.52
